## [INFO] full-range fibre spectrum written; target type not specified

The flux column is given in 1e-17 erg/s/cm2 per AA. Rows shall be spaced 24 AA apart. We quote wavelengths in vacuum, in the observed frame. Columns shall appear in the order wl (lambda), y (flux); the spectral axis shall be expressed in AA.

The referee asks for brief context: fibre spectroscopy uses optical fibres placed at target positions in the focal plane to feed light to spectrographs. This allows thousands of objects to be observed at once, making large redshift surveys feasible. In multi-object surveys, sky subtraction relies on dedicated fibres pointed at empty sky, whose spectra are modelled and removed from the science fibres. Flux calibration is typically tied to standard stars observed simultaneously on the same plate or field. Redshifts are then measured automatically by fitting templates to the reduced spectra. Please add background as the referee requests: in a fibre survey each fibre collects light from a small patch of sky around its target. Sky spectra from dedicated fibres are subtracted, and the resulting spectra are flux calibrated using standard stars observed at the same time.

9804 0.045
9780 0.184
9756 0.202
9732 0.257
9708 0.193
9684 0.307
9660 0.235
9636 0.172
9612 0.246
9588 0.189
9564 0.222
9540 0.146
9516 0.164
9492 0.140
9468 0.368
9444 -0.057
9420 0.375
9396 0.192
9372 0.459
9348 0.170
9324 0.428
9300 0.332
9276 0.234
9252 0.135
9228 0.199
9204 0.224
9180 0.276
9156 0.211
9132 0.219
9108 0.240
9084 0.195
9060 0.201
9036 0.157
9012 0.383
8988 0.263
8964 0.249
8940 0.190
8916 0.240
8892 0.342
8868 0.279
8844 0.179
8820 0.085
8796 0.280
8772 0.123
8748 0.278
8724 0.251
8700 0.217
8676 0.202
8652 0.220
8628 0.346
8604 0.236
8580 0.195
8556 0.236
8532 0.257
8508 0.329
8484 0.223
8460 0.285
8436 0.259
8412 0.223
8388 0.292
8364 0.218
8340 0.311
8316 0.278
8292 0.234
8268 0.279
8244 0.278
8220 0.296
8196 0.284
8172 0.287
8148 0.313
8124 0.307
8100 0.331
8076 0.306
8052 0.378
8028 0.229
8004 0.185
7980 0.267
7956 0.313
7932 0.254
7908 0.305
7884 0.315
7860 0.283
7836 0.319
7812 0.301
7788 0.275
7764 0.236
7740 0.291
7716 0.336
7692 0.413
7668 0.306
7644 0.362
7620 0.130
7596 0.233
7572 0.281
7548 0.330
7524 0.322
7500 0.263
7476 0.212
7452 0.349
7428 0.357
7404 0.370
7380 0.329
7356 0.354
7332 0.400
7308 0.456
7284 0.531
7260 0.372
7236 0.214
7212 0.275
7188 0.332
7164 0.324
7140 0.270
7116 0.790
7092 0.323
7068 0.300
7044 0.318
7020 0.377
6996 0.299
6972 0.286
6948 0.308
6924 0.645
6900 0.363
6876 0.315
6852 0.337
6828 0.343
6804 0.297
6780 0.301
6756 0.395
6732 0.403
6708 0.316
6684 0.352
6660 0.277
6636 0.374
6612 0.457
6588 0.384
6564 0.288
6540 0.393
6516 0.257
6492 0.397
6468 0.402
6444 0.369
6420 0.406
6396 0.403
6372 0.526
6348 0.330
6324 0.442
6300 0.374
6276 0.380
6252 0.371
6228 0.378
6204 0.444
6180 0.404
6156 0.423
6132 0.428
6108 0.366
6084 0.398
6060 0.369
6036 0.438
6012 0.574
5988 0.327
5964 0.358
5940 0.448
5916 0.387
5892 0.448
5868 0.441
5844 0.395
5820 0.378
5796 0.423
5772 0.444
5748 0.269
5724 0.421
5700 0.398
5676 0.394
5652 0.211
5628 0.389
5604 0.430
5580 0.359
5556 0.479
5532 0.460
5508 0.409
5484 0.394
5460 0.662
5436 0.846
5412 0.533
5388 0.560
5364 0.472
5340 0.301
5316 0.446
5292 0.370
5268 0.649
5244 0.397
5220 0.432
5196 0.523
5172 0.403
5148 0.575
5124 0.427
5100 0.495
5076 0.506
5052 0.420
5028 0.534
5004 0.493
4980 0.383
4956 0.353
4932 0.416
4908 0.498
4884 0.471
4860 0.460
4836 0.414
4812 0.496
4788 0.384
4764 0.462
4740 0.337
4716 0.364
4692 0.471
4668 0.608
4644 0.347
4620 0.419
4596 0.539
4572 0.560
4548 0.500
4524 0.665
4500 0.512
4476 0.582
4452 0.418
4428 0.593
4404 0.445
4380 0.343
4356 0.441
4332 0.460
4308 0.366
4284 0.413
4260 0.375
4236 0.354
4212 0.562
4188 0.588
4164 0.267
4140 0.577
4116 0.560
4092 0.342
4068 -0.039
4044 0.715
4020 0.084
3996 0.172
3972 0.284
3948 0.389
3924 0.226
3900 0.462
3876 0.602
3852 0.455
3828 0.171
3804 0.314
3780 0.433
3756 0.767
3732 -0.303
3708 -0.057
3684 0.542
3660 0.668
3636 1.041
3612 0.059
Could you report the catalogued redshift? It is 0.08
